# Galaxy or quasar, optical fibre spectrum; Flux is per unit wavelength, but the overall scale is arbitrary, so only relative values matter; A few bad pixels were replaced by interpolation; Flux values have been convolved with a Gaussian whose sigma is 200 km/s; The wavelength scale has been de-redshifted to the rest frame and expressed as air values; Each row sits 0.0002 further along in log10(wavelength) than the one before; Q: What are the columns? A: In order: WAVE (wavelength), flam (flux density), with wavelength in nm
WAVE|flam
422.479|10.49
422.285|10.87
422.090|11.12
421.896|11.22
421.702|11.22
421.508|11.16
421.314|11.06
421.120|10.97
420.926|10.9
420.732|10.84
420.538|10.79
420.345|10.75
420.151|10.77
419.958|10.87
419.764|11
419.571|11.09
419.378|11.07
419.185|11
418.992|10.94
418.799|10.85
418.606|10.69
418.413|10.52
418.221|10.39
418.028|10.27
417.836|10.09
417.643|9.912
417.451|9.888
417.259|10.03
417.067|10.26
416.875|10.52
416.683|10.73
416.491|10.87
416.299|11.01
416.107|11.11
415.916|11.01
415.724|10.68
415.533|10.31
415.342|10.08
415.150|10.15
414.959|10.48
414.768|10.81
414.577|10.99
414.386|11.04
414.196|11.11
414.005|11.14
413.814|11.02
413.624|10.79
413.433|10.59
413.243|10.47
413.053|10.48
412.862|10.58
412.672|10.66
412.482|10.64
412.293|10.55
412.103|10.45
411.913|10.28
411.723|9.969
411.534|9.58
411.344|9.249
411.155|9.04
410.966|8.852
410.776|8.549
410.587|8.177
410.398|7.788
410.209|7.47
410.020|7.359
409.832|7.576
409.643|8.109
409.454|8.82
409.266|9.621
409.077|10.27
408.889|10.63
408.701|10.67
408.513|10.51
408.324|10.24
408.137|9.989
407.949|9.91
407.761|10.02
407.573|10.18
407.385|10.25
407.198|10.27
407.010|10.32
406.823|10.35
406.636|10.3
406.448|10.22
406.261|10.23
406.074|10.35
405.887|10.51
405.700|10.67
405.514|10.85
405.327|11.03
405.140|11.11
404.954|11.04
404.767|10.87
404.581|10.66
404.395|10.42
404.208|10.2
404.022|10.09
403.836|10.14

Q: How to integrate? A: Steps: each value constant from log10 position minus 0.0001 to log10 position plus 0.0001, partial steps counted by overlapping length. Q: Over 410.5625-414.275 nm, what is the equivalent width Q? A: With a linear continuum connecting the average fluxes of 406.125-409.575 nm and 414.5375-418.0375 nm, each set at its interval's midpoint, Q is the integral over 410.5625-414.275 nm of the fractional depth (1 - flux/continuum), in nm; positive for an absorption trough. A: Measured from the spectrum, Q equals 0.07 nm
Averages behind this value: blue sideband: 10.1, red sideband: 10.5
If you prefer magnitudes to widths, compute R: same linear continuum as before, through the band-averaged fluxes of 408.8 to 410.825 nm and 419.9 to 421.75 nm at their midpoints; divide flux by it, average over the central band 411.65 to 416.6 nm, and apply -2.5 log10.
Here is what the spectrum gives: -0.13 mag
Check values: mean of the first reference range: 8.57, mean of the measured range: 10.7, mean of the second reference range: 10.9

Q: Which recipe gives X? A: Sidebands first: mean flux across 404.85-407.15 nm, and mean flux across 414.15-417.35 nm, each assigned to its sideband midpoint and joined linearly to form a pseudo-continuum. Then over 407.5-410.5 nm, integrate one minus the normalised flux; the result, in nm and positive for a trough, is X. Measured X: 0.36 nm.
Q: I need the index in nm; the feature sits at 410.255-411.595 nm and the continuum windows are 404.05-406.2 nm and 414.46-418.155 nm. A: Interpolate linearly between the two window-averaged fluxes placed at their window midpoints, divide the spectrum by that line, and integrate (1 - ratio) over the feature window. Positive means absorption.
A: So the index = 0.24 nm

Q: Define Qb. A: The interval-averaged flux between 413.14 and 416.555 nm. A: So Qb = 10.8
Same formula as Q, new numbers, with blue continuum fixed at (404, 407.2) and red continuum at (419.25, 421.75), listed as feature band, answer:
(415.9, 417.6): 0.05 nm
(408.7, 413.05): 0.55 nm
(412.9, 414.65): -0.01 nm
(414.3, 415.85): 0.03 nm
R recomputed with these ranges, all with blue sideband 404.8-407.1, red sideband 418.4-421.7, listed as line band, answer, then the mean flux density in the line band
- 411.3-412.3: 0.076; 10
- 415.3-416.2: 0.014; 10.7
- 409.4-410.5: 0.339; 7.82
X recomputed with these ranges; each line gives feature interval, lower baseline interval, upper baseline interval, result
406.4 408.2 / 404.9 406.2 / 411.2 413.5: 0.08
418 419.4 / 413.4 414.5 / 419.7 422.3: 0.03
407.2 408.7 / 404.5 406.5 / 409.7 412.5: -0.04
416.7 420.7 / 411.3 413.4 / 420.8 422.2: 0.09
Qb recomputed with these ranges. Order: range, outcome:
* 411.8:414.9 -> 10.7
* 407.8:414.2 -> 9.72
